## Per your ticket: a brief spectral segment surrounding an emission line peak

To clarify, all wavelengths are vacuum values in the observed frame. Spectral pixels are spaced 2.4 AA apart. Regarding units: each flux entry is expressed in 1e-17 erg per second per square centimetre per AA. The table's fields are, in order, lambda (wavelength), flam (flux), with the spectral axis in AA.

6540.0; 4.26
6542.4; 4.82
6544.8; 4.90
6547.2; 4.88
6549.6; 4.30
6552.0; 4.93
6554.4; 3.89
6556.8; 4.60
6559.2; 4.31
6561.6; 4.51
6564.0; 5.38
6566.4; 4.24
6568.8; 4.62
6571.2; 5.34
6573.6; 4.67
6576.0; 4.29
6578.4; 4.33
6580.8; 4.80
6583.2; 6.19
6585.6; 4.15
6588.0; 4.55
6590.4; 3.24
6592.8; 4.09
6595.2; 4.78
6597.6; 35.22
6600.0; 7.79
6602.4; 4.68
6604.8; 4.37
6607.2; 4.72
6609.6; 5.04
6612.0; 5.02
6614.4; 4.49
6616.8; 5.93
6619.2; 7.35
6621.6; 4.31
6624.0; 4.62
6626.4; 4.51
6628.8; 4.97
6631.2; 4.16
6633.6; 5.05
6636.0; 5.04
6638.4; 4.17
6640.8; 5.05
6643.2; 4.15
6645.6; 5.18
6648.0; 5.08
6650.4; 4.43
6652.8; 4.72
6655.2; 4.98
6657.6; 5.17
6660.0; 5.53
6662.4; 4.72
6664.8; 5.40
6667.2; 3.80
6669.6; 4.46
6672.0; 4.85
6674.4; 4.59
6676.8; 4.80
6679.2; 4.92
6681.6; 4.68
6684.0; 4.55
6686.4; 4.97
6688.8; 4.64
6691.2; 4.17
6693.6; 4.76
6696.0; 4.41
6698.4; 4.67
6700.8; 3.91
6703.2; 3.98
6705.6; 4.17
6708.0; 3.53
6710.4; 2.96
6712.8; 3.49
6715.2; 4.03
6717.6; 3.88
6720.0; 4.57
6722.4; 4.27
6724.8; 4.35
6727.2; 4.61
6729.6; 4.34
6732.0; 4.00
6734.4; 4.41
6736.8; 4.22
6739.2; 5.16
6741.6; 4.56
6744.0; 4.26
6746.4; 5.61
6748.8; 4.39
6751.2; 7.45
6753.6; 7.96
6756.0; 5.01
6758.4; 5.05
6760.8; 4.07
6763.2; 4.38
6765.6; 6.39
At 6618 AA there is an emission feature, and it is [N II] 6583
